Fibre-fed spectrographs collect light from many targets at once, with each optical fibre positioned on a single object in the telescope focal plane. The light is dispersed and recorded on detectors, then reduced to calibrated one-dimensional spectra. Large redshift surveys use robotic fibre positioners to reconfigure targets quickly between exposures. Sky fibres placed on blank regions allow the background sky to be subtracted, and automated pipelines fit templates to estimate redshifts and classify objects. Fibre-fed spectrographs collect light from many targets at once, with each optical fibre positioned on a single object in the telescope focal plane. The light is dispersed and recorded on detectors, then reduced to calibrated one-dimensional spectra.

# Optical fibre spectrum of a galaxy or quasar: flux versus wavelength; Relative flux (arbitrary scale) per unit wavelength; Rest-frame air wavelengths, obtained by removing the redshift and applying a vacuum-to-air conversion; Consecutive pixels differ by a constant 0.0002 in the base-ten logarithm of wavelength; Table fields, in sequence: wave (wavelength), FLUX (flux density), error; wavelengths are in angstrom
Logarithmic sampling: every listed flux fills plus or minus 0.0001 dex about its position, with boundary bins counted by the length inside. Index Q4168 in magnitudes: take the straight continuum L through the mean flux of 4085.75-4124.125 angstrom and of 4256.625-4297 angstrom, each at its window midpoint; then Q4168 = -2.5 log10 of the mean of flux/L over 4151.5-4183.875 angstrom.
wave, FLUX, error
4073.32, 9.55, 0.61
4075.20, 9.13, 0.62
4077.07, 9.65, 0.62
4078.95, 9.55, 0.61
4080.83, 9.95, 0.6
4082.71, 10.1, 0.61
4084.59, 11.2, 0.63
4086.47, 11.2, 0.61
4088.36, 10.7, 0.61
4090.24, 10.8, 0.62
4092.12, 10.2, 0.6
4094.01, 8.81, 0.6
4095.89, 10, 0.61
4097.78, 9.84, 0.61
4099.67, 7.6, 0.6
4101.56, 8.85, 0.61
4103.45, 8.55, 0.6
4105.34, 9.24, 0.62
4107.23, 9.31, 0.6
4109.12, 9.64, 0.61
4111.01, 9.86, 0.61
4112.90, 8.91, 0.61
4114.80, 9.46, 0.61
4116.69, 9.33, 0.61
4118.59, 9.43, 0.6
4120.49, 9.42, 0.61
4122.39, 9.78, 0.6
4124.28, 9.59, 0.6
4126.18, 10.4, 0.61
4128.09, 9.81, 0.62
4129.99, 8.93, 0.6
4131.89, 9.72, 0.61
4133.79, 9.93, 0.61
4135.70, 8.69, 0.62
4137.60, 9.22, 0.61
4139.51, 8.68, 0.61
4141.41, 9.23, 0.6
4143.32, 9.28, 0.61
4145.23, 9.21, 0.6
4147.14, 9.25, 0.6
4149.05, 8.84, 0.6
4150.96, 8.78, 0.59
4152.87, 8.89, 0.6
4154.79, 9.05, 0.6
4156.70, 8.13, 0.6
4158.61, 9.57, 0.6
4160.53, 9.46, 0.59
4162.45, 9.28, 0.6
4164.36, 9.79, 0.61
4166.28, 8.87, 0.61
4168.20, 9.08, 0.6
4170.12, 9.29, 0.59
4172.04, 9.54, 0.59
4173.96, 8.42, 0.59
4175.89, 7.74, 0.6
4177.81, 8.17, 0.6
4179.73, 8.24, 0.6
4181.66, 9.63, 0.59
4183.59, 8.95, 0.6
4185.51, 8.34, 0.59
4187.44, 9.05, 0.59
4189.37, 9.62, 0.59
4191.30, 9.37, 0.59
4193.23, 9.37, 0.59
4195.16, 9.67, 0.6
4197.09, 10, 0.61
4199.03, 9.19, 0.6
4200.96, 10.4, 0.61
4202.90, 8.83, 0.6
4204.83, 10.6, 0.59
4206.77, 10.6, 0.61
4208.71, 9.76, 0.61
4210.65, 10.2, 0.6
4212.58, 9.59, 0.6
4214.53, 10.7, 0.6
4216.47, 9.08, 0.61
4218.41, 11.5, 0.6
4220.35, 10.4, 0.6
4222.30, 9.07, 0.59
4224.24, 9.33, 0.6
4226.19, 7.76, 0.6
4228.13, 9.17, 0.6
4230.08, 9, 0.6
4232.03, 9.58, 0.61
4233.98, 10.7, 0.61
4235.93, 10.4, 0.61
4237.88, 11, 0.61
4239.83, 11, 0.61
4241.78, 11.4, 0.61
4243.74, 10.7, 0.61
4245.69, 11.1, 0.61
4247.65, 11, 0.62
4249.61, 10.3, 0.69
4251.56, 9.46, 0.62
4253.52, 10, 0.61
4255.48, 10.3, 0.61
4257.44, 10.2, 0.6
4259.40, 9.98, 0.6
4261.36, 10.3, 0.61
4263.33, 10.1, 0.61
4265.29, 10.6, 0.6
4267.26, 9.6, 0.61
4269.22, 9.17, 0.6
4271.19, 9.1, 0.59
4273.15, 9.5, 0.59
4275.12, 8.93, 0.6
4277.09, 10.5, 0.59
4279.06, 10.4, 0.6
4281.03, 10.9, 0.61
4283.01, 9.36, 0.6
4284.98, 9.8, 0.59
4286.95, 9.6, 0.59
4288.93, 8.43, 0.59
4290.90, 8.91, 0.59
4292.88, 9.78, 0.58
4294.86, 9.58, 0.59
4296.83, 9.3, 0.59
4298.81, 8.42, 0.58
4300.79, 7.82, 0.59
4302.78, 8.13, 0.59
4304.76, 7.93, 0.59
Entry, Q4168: 0.08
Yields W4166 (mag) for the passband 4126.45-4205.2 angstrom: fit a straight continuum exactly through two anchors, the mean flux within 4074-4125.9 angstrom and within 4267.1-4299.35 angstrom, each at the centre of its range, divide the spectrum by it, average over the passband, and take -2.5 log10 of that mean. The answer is 0.05 mag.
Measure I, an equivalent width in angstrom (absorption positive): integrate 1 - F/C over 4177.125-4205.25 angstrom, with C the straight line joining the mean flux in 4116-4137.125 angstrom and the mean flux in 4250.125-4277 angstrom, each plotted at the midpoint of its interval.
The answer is 1.1 angstrom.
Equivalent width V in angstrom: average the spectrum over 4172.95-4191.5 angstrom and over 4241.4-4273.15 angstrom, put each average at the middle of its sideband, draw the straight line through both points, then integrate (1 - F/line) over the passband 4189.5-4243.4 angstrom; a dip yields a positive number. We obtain -3.1 angstrom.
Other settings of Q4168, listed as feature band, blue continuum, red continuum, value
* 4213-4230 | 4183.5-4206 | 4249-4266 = 0.019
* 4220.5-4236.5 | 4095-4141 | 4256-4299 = 0.020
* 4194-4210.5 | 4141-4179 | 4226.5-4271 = -0.038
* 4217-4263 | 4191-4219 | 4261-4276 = -0.042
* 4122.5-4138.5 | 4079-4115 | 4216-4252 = 0.028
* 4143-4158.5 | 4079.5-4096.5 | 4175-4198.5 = 0.064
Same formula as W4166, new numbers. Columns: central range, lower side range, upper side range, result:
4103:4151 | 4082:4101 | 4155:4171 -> 0.03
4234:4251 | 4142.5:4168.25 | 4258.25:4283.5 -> -0.12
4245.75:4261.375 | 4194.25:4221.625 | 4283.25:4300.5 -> -0.07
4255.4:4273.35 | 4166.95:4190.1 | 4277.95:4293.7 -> -0.04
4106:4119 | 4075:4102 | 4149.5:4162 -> 0.02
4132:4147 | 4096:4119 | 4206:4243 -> 0.02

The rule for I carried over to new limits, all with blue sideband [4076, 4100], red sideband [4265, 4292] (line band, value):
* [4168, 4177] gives 0.97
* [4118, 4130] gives 0.32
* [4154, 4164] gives 0.74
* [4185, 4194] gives 0.56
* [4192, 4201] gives 0.13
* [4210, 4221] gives -0.56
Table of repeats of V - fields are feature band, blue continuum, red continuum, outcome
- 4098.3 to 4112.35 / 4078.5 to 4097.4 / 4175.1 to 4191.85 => 1.3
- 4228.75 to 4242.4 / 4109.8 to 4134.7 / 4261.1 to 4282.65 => -0.8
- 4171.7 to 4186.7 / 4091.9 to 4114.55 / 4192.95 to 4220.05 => 1.8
